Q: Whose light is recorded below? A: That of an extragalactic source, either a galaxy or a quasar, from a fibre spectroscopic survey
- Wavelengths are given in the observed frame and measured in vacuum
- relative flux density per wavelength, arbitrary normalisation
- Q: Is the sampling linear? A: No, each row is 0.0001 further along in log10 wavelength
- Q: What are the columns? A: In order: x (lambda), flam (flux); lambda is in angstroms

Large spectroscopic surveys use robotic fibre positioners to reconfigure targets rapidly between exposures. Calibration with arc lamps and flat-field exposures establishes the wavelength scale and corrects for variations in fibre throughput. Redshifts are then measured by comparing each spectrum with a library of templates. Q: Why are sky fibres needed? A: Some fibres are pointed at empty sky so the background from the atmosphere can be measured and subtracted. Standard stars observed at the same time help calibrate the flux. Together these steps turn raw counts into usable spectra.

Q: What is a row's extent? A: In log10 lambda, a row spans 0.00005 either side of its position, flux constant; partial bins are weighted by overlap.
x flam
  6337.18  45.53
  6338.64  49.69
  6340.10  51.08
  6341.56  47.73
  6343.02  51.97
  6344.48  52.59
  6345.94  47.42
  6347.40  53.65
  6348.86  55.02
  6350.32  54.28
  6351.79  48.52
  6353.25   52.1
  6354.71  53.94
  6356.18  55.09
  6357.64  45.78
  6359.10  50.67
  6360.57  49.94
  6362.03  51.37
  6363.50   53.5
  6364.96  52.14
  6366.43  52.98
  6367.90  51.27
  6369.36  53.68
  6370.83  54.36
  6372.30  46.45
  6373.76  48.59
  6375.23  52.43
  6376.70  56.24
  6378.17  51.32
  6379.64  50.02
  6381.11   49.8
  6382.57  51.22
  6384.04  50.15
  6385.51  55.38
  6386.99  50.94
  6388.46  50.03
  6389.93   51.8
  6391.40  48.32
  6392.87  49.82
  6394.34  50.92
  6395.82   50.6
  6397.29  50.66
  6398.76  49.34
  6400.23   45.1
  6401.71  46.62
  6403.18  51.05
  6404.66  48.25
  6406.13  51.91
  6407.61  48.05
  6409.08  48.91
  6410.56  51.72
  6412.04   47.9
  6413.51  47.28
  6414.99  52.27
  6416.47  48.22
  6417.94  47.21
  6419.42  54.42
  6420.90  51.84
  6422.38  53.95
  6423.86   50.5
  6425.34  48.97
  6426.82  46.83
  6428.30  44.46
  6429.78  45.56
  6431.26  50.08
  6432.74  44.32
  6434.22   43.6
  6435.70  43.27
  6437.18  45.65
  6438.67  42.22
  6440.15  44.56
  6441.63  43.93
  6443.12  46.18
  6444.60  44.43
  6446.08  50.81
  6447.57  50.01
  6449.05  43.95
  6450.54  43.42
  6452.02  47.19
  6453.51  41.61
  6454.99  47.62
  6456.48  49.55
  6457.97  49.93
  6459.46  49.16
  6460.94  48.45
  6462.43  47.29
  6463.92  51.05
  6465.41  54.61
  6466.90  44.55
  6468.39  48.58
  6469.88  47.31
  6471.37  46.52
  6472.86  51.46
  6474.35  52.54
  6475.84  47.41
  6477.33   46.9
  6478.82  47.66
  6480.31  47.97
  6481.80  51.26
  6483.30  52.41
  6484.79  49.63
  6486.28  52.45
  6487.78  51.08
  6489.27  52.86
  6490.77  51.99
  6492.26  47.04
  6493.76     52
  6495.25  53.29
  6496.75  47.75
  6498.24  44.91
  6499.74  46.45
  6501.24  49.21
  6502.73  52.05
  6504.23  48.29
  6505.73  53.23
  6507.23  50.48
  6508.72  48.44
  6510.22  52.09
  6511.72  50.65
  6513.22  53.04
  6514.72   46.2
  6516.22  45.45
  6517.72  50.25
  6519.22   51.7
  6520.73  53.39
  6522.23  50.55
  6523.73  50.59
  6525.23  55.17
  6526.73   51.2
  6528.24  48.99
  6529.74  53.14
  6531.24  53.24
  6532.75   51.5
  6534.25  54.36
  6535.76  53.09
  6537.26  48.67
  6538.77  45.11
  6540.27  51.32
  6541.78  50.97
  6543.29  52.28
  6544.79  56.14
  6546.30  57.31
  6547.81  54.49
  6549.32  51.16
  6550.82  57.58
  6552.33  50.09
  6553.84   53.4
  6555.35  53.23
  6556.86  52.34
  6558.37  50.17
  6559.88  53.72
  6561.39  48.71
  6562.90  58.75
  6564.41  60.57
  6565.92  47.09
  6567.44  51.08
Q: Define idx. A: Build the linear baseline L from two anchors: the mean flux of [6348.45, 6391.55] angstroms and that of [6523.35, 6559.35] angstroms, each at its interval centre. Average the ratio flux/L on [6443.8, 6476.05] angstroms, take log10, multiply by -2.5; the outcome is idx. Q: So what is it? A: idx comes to 0.08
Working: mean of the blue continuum 51.6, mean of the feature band 48.1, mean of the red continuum 52.3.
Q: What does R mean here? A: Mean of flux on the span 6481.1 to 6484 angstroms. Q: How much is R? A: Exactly 51.7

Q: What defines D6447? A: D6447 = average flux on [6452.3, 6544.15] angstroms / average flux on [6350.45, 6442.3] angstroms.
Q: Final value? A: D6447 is 1.01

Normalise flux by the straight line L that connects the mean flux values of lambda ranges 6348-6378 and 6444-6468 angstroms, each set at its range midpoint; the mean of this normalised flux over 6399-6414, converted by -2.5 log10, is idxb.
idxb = 0.03 mag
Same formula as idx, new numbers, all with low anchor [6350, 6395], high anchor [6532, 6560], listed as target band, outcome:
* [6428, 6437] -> 0.14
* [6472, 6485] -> 0.05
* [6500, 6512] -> 0.04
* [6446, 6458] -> 0.11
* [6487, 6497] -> 0.02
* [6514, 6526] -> 0.04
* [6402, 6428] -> 0.04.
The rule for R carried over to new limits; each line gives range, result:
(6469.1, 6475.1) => 49.5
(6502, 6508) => 51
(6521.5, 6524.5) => 50.7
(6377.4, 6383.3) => 50.7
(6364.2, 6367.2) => 52.5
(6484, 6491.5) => 51.6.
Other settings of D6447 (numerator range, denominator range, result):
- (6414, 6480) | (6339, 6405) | 0.94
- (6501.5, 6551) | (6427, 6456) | 1.13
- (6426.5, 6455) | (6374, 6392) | 0.88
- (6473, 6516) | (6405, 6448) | 1.04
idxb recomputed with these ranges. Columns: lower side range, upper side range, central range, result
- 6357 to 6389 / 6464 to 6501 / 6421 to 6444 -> 0.09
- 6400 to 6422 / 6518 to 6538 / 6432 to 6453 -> 0.11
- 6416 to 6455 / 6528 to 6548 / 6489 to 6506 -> 0.01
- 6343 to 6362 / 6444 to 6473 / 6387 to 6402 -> 0.01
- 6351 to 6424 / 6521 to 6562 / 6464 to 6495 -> 0.04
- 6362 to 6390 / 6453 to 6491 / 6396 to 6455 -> 0.06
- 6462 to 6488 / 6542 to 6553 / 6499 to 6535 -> 0.03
